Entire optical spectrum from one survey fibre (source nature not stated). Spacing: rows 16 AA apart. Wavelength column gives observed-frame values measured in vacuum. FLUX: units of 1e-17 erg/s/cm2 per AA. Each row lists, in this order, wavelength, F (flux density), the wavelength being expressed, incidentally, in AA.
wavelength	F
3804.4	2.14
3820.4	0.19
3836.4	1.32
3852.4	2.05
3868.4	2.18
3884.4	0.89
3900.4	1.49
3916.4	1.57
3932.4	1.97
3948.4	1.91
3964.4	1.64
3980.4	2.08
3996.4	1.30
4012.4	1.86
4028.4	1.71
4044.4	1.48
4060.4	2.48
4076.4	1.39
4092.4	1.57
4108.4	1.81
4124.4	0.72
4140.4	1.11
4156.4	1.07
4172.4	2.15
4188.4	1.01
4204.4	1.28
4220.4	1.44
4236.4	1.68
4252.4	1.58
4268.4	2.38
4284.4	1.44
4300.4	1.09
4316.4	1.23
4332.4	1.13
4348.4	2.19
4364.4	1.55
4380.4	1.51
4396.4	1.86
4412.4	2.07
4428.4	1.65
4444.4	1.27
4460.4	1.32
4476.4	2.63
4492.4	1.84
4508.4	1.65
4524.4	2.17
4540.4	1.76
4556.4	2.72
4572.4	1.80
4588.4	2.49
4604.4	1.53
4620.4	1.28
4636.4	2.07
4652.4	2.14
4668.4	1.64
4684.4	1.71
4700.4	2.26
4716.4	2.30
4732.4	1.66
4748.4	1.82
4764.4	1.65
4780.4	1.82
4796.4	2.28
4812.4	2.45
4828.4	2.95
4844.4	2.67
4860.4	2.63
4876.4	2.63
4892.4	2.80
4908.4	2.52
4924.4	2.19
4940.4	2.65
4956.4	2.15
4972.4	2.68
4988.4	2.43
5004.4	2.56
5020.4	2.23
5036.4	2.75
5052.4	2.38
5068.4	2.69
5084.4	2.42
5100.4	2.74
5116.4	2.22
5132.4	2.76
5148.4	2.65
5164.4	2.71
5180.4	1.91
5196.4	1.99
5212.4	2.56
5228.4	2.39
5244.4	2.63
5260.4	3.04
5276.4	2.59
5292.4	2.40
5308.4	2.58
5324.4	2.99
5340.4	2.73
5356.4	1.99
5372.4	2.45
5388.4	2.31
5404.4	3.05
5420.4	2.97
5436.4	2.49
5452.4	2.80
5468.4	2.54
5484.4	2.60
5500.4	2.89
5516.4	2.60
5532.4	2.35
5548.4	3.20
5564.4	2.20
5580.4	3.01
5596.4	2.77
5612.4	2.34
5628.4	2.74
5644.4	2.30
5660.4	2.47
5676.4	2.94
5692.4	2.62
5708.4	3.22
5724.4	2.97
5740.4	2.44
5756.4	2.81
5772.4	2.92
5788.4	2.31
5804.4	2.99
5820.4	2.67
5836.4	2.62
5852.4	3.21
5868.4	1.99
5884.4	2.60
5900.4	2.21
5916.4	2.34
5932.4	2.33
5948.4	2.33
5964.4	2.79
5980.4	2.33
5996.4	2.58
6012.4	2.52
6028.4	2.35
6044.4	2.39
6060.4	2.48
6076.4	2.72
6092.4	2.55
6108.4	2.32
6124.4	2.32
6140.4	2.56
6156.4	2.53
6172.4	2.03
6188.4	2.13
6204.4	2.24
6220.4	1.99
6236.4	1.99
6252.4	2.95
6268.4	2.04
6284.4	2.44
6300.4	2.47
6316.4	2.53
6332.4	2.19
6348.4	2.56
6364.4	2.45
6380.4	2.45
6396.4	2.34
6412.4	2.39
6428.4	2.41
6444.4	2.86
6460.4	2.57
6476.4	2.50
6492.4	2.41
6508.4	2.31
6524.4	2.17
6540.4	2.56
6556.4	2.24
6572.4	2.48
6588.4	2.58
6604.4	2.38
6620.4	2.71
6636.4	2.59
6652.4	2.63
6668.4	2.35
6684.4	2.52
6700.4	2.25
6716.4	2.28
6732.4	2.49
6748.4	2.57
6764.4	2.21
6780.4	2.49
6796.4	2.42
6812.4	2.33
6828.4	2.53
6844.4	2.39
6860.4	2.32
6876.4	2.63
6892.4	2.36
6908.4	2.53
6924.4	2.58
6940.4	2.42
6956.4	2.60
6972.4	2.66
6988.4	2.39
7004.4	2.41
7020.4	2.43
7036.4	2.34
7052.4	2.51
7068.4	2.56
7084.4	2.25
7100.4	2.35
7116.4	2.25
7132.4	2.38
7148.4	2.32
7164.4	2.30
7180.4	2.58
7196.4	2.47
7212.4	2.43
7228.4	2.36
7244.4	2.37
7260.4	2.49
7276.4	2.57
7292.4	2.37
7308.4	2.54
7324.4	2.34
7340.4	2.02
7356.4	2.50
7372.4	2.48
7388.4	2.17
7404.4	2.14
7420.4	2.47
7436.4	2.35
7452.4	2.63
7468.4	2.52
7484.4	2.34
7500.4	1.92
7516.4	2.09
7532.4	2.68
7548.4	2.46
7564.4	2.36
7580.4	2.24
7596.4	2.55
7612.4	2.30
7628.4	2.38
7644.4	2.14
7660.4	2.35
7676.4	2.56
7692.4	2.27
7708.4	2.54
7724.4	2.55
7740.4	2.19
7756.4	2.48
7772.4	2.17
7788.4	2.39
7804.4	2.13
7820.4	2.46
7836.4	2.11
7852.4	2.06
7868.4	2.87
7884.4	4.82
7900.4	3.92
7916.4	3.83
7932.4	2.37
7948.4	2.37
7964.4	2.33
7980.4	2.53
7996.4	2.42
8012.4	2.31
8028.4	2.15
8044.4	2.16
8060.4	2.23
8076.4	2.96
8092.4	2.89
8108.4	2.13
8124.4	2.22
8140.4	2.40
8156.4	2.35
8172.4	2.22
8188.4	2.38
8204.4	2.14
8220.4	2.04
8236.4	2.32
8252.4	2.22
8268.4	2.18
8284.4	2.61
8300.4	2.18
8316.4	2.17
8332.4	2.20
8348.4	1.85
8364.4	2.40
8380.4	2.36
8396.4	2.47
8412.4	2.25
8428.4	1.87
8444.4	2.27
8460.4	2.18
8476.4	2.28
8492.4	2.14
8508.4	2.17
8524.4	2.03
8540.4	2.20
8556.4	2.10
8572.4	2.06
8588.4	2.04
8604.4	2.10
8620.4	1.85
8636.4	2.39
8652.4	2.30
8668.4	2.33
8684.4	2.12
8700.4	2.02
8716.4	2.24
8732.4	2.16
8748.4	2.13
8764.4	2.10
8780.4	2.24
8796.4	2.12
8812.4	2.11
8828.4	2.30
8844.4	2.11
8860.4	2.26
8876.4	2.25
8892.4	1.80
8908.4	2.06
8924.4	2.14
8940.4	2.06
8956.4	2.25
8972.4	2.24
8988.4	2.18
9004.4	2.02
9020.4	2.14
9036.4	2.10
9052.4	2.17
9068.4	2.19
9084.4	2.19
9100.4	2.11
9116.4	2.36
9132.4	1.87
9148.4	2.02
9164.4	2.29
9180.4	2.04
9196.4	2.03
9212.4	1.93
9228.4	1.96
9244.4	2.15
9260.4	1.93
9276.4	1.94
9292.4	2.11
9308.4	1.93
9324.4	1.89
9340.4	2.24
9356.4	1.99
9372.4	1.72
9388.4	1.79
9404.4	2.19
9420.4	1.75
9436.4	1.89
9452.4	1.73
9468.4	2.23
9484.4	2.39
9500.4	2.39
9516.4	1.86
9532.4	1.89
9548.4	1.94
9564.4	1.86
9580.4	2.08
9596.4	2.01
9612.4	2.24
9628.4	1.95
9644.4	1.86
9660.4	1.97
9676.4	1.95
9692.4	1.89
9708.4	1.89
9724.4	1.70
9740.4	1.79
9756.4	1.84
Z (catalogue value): 0.202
